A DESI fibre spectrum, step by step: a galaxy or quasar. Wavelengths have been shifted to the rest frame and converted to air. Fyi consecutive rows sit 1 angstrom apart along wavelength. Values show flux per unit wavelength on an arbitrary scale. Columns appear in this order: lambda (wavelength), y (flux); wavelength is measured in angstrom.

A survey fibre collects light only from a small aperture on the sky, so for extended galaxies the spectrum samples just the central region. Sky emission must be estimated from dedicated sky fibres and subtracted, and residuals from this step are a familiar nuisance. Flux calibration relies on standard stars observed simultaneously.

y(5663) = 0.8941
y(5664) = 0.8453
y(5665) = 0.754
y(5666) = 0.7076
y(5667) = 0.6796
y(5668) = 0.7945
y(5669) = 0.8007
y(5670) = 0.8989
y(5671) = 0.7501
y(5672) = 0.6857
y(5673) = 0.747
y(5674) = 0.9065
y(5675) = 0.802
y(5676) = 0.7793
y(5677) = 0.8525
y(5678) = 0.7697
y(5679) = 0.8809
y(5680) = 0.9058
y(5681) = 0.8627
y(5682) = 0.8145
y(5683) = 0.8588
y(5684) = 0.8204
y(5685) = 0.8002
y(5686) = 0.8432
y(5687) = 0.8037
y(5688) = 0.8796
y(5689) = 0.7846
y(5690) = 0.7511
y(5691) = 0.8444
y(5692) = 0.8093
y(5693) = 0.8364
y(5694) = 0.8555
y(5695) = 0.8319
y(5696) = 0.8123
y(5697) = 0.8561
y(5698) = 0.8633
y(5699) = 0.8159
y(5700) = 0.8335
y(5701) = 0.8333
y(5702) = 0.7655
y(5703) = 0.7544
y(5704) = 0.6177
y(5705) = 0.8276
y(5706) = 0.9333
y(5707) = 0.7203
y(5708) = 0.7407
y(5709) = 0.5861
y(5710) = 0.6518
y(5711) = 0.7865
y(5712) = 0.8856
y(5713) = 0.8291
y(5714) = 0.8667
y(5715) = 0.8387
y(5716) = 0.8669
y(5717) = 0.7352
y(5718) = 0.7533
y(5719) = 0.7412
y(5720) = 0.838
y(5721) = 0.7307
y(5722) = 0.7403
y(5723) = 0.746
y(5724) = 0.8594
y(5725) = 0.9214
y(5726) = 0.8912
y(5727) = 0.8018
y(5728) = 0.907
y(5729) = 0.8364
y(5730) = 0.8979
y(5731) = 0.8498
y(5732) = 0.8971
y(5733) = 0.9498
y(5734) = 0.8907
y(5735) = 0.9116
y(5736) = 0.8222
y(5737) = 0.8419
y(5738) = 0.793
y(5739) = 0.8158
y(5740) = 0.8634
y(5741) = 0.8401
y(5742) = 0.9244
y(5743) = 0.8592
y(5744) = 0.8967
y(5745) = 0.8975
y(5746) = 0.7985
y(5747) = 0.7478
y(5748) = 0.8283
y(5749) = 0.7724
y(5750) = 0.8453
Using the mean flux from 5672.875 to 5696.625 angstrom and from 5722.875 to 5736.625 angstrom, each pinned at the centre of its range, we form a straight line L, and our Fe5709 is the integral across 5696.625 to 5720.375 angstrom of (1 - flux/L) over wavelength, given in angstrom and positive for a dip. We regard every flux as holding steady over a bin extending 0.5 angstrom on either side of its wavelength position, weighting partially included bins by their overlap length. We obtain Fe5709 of 1.8 angstrom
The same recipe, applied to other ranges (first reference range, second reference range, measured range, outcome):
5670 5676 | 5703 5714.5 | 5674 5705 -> -1.63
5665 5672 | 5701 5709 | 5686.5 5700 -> -1.18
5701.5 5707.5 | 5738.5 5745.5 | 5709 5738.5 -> -0.15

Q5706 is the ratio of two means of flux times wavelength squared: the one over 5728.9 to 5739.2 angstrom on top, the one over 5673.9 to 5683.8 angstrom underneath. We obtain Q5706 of 1.1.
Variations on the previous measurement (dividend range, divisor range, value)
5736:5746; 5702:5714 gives 1.13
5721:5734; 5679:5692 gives 1.04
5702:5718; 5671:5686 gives 0.96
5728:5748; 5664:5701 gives 1.08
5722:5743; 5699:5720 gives 1.11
